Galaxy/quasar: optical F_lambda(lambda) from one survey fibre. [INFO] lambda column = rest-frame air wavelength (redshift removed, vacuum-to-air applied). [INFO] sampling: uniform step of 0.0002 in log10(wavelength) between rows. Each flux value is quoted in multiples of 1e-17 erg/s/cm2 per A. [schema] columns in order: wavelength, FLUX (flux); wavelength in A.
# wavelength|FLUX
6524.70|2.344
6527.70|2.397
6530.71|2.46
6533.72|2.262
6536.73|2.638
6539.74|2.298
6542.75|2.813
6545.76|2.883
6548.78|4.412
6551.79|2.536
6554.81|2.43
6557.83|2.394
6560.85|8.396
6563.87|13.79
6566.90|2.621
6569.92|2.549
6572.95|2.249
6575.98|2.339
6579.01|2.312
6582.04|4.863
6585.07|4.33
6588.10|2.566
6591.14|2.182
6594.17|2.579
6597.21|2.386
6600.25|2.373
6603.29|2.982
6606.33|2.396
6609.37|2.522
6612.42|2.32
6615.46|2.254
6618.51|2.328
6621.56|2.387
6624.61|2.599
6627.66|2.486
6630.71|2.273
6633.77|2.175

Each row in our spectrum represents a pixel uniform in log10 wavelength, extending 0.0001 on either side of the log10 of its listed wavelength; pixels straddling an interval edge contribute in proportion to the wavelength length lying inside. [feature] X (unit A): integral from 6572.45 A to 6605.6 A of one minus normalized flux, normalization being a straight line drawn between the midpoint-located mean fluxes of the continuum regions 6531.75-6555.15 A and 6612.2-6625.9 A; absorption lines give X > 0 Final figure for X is -3.8 A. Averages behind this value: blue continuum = 2.8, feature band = 2.84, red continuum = 2.38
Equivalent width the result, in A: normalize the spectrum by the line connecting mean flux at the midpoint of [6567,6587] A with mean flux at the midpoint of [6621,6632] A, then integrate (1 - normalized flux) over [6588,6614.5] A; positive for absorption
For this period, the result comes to 2.8 A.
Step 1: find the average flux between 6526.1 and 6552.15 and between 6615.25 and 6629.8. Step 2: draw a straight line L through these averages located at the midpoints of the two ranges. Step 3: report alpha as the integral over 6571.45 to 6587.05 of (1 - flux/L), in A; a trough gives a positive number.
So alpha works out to -3.7 A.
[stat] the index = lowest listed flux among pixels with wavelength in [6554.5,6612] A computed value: 2.182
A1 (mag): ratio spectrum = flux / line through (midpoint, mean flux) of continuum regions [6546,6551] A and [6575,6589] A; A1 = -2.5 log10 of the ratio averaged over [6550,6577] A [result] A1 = -0.23 mag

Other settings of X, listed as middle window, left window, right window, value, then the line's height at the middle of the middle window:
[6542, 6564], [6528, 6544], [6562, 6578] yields -4.4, 3.6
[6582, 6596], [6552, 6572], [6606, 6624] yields 2.4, 3.71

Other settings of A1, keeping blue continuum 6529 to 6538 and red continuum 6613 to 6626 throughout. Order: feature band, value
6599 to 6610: -0.08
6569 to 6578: 0.03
